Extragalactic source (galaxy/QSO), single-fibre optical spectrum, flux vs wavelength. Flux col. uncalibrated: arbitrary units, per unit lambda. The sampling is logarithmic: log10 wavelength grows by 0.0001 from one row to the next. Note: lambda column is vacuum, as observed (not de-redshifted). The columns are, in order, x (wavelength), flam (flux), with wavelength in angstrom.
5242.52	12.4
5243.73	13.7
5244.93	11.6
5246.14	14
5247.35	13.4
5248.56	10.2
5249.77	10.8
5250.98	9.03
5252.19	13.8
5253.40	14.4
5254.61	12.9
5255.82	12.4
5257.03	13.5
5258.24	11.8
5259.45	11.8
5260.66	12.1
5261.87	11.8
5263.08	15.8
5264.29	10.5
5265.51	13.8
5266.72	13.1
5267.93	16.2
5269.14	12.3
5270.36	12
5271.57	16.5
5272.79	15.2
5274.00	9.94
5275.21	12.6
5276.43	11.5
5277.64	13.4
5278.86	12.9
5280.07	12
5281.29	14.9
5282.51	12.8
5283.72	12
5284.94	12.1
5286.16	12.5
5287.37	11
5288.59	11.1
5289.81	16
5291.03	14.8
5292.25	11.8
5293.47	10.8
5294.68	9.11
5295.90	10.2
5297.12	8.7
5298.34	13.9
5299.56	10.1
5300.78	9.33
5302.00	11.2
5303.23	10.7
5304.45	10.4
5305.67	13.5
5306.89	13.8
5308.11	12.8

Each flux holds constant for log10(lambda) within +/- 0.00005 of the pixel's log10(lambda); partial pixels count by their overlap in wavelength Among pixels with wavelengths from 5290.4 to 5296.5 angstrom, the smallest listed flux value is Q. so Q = 9.11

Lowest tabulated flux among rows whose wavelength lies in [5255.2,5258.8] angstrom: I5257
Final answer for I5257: 11.8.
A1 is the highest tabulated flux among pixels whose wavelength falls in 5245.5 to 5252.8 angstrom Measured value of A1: 14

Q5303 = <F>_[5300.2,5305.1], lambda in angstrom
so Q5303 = 10.4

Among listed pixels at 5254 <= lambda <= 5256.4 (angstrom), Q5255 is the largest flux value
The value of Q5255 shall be 12.9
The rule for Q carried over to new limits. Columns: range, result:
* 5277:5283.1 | 12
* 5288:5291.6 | 11.1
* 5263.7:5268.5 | 10.5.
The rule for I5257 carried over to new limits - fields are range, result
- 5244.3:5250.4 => 10.2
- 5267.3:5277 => 9.94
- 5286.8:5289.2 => 11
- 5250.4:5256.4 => 9.03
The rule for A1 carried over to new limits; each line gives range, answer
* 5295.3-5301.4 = 13.9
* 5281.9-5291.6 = 16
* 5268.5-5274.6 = 16.5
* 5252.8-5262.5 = 14.4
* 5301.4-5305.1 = 11.2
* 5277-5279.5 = 13.4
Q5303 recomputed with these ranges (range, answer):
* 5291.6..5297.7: 10.2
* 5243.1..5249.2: 12.6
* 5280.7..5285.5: 12.9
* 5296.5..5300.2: 10.9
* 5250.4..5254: 12.4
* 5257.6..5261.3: 11.9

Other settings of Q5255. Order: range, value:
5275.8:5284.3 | 14.9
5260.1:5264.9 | 15.8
